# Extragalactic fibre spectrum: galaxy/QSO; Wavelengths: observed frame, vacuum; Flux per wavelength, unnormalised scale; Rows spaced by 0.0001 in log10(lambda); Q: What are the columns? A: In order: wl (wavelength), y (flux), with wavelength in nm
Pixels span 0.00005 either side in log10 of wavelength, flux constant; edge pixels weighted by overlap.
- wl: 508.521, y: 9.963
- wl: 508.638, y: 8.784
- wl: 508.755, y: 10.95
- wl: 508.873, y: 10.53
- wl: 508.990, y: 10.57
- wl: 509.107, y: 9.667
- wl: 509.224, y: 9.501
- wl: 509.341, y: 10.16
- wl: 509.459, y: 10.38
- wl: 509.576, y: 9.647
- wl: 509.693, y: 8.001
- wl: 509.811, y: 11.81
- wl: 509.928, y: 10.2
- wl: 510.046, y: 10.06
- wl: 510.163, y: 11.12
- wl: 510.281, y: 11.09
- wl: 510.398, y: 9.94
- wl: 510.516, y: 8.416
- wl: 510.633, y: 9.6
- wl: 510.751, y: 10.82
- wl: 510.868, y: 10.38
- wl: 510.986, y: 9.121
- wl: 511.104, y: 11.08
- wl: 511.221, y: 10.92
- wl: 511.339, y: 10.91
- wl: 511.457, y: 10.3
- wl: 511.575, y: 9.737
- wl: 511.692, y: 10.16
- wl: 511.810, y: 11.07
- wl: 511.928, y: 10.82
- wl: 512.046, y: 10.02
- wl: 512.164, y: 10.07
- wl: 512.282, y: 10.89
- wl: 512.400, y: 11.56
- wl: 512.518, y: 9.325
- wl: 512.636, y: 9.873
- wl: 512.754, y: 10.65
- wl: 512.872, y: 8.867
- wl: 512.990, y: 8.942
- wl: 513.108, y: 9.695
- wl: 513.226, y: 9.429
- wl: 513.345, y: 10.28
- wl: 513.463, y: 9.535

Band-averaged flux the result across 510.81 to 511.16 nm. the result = 10.2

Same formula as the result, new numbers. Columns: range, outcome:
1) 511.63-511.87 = 10.6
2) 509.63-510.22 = 10.2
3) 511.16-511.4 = 10.9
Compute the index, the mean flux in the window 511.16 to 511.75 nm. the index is 10.4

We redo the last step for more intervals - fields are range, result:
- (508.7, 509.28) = 10.2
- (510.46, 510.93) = 9.82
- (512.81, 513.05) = 8.94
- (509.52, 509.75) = 8.83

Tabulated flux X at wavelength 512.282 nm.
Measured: 10.89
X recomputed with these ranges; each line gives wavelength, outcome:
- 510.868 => 10.38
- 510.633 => 9.6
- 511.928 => 10.82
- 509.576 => 9.647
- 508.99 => 10.57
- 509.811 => 11.81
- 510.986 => 9.121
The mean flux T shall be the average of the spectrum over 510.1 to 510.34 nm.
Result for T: 11.1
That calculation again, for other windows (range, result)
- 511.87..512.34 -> 10.4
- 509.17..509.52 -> 10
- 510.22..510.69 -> 9.77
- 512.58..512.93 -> 9.8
